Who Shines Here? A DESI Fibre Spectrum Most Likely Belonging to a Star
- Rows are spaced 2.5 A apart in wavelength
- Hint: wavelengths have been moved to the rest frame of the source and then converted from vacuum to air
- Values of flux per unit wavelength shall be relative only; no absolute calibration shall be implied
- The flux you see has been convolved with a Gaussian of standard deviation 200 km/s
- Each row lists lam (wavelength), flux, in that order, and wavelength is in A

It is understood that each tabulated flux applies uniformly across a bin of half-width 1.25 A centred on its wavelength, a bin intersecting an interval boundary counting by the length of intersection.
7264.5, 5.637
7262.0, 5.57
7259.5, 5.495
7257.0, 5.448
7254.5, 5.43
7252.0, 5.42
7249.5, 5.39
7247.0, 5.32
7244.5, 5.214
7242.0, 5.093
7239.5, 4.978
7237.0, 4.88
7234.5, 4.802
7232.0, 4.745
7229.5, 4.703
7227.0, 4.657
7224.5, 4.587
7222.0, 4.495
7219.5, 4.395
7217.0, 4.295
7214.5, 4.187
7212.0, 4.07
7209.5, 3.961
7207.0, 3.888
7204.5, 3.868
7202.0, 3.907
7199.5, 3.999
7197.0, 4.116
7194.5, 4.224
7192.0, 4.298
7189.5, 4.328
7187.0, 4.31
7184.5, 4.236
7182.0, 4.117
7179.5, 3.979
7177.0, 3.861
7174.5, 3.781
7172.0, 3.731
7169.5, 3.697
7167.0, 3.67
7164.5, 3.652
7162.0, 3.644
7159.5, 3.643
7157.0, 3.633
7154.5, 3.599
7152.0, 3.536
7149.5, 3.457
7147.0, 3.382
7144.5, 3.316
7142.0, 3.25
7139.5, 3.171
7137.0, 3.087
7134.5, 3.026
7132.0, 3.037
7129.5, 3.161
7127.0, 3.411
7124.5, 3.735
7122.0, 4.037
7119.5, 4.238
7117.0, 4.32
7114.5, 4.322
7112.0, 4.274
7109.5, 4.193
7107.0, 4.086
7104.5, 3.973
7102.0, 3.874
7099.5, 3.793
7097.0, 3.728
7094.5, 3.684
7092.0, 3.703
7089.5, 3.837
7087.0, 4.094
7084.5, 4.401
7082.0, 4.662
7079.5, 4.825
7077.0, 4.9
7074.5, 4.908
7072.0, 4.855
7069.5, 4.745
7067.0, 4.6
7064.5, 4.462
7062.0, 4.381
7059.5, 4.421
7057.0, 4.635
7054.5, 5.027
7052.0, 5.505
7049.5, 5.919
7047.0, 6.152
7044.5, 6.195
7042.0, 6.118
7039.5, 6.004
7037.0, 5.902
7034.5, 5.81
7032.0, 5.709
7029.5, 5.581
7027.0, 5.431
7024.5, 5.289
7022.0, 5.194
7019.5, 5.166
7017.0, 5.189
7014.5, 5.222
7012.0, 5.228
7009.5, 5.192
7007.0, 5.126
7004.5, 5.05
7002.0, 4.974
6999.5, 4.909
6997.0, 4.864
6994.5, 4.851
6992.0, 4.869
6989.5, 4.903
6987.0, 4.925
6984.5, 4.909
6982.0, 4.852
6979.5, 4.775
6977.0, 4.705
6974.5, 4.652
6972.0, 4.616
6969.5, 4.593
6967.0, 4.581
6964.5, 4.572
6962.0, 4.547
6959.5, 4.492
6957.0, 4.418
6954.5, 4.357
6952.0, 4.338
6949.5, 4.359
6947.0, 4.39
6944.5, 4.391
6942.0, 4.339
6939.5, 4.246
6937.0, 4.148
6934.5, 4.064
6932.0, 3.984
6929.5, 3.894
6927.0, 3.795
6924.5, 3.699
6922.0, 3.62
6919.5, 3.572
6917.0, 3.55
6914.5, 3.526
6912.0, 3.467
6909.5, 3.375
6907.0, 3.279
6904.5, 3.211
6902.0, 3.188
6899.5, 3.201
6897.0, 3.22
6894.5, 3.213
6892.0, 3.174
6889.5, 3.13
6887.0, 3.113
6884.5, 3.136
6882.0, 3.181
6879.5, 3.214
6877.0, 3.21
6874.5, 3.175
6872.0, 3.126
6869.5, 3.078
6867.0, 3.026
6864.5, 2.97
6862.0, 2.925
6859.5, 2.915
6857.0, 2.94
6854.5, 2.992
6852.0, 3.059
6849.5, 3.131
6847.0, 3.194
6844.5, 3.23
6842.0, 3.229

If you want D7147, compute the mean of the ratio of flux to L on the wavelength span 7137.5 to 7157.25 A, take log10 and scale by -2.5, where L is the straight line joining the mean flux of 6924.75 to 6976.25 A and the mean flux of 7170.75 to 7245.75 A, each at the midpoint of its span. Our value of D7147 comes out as 0.263 mag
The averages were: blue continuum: 4.33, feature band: 3.39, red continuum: 4.32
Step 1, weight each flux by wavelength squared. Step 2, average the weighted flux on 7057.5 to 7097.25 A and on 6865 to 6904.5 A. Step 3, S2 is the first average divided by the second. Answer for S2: 1.48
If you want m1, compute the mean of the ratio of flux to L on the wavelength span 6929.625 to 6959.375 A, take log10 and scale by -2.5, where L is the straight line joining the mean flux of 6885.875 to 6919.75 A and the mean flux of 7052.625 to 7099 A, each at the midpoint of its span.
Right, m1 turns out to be -0.19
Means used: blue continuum 3.29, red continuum 4.44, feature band 4.27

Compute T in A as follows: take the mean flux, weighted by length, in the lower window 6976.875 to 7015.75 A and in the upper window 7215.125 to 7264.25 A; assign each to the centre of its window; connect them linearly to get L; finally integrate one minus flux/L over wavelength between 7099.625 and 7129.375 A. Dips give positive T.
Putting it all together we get 5.9 A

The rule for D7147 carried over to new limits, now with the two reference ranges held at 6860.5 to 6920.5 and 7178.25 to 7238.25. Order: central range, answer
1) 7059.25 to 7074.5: -0.207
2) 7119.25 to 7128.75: 0.064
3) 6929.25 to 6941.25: -0.212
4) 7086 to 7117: -0.012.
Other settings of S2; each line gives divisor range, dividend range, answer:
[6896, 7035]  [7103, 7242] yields 0.94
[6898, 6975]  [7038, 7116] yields 1.21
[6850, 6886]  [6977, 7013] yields 1.67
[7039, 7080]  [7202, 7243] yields 0.91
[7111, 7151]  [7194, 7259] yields 1.33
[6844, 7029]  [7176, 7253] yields 1.19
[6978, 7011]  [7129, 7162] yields 0.71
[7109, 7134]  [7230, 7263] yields 1.40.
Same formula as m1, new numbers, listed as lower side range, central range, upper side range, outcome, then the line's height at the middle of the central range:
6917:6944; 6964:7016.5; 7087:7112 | -0.238 mag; 3.92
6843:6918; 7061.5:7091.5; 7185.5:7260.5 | -0.139 mag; 4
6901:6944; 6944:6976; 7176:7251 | -0.178 mag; 3.81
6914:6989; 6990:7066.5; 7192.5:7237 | -0.218 mag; 4.31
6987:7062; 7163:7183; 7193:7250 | 0.228 mag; 4.7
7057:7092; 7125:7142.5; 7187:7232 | 0.351 mag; 4.4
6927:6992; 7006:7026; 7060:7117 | -0.184 mag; 4.39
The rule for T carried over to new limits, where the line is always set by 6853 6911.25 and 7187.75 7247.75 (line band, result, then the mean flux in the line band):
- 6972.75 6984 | -4.0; 4.75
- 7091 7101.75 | 0.6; 3.74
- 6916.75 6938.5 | -3.4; 3.83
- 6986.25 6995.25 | -3.4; 4.89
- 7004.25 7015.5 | -4.8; 5.17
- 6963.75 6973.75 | -3.2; 4.59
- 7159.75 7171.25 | 1.6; 3.67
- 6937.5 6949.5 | -3.4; 4.33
